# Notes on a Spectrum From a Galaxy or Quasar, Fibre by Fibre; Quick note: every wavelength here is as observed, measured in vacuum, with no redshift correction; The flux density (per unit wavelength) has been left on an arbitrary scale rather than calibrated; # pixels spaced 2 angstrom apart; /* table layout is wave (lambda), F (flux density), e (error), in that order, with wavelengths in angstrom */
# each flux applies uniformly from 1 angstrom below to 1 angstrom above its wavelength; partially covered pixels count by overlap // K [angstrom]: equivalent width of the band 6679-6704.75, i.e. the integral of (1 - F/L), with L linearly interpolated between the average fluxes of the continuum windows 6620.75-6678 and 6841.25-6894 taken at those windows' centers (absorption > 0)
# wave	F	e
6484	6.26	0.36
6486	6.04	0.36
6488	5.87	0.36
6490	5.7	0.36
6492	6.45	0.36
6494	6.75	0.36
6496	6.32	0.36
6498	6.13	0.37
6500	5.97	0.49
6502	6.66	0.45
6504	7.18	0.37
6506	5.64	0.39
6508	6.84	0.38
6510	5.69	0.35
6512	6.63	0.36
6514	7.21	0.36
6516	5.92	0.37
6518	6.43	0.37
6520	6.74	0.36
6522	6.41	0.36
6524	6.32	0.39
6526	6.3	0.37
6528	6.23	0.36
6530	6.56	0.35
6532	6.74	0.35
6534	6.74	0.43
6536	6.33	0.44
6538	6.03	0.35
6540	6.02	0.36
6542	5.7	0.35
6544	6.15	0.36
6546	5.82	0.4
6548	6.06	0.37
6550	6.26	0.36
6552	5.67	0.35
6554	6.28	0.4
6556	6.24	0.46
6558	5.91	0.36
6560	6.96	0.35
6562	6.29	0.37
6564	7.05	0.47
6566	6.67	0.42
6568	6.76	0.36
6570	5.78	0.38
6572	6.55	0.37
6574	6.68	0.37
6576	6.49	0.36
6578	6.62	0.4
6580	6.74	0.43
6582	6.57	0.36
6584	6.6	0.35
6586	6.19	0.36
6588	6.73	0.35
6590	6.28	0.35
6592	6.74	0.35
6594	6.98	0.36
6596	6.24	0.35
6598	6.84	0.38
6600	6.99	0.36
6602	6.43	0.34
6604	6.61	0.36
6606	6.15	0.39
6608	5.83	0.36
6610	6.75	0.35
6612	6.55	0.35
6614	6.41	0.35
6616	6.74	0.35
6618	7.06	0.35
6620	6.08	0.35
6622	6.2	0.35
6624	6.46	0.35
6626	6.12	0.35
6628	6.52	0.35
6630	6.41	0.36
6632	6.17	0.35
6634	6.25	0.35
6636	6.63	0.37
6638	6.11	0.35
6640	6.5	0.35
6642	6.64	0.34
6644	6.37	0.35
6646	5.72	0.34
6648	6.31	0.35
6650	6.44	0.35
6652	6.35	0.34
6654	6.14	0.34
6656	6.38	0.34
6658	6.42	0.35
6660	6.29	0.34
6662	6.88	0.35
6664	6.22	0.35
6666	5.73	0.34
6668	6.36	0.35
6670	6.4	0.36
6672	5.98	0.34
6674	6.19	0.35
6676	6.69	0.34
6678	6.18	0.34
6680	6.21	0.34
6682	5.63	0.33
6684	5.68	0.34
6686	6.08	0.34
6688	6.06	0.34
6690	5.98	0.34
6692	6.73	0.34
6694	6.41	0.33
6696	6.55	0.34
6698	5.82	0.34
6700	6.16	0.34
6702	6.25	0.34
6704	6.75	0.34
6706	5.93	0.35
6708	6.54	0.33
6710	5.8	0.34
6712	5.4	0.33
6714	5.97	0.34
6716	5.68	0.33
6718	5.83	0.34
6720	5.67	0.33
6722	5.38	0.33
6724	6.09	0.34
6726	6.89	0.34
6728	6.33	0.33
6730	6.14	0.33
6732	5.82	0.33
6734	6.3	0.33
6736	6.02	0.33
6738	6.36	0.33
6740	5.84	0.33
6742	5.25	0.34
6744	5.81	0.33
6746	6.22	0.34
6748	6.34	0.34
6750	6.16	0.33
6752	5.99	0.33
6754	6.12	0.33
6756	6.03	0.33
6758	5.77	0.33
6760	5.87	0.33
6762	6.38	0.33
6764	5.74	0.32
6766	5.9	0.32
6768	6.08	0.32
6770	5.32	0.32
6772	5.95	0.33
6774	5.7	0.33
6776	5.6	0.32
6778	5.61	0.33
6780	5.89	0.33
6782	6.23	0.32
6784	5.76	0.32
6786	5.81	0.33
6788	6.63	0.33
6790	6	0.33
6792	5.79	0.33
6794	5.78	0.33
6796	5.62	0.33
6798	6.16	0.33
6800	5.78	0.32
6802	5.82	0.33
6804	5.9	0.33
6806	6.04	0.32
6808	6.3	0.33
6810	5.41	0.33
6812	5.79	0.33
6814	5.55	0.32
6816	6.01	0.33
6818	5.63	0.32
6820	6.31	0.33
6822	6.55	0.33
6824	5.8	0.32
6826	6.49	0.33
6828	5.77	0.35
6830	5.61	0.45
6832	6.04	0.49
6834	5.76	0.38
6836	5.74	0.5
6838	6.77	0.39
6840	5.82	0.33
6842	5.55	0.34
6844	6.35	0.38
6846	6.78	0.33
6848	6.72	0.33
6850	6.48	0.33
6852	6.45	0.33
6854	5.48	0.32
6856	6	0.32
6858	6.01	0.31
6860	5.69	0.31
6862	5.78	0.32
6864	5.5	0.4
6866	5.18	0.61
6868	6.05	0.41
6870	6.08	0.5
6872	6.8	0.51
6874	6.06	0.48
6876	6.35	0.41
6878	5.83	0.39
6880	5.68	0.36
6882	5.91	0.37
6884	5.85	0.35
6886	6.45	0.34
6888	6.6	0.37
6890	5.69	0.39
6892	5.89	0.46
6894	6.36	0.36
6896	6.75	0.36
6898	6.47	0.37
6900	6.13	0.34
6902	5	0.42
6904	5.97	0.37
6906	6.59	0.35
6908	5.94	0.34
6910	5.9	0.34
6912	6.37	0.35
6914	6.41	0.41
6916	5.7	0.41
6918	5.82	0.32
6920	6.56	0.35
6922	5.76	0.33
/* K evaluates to 0.4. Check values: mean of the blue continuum 6.31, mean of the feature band 6.17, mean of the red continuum 6.05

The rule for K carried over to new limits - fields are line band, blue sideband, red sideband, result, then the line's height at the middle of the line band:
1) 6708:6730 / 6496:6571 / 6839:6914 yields 0.88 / 6.19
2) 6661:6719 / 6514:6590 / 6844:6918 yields 1.03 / 6.25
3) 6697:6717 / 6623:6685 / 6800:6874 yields 0.52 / 6.19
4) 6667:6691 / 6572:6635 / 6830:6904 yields 0.94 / 6.37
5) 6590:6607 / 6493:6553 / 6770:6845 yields -1.07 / 6.21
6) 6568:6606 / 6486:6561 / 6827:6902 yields -1.87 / 6.25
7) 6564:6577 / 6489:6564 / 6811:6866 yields -0.54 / 6.27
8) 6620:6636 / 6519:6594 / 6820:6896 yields 0.01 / 6.31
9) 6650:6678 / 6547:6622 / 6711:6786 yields -0.44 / 6.21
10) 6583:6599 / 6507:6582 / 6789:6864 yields -0.67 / 6.31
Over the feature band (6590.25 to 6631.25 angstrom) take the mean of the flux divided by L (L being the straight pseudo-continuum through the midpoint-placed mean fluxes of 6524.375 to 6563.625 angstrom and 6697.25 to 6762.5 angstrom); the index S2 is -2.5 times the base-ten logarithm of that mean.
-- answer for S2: -0.06 mag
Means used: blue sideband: 6.24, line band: 6.5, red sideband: 6.03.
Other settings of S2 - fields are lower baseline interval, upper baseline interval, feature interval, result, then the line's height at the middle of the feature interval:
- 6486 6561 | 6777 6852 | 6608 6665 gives -0.04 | 6.18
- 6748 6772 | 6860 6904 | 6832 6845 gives 0.00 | 5.99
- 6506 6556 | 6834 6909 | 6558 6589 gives -0.05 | 6.25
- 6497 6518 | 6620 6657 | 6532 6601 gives -0.01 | 6.35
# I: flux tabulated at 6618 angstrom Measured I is 7.06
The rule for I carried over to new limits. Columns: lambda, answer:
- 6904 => 5.97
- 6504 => 7.18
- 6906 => 6.59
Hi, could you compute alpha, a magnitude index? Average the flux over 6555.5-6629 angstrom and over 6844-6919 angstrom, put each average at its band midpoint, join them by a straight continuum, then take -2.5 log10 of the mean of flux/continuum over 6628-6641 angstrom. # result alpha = 0.02 mag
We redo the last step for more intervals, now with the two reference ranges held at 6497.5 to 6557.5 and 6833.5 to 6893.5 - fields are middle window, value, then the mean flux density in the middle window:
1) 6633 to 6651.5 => -0.02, 6.33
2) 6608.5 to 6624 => -0.05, 6.51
